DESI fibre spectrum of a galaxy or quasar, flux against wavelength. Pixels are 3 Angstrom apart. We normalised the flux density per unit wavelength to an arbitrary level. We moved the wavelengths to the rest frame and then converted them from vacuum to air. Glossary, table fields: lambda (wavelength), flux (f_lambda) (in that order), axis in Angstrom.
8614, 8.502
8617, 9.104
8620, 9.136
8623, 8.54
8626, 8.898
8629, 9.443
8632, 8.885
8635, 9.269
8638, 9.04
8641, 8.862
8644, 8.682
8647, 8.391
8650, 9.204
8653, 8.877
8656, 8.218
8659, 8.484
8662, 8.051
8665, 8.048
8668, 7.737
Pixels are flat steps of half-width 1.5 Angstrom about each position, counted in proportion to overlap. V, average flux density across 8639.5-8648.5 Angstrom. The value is 8.65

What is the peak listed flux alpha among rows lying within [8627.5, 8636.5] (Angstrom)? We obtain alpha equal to 9.443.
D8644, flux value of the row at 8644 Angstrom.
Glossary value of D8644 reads 8.682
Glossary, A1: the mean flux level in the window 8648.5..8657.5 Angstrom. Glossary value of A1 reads 8.77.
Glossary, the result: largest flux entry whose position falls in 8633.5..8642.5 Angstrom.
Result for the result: 9.269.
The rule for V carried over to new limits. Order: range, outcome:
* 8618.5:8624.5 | 8.84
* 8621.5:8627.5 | 8.72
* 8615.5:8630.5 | 9.02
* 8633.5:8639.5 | 9.15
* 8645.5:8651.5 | 8.8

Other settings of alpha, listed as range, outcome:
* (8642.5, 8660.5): 9.204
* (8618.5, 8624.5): 9.136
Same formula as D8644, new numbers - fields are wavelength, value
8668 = 7.737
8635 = 9.269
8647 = 8.391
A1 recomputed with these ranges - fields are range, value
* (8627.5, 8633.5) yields 9.16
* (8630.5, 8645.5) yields 8.95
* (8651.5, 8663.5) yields 8.41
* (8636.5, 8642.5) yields 8.95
